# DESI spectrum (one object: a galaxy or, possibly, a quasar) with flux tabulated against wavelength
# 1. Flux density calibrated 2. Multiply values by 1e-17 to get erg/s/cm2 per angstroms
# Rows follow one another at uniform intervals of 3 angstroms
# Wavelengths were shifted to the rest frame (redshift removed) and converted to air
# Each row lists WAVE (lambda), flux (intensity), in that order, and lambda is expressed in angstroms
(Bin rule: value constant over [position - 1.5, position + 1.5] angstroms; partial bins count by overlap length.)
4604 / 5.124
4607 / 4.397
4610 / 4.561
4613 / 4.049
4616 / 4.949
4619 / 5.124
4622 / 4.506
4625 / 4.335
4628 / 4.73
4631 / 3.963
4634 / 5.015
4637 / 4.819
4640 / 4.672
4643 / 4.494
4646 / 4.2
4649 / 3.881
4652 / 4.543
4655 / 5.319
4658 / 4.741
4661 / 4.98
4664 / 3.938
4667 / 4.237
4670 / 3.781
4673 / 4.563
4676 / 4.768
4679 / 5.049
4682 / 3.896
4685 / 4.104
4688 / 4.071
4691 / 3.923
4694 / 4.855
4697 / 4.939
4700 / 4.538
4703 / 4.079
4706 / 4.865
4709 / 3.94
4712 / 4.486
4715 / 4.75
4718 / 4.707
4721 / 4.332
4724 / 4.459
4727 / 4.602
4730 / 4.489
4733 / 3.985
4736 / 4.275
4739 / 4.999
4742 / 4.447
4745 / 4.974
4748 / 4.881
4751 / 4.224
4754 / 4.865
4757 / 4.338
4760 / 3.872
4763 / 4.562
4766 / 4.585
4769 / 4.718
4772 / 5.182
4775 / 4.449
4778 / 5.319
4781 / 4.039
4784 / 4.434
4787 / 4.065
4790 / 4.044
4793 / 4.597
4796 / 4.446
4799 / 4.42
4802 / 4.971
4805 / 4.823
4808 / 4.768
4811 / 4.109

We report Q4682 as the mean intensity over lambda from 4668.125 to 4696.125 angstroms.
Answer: 4.35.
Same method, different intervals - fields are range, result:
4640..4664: 4.56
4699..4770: 4.5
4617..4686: 4.51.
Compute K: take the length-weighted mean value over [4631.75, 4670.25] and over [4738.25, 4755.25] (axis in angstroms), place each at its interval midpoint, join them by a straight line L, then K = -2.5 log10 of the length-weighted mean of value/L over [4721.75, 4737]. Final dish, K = 0.08 mag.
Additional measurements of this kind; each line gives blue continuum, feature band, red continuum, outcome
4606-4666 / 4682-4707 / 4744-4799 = 0.040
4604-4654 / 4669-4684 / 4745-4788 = 0.030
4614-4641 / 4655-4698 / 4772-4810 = 0.045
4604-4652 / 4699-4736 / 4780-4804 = 0.007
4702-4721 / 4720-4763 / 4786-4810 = 0.000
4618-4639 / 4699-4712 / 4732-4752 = 0.054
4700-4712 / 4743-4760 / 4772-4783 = -0.006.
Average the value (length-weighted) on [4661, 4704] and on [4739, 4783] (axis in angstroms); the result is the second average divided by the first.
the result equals 1.06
